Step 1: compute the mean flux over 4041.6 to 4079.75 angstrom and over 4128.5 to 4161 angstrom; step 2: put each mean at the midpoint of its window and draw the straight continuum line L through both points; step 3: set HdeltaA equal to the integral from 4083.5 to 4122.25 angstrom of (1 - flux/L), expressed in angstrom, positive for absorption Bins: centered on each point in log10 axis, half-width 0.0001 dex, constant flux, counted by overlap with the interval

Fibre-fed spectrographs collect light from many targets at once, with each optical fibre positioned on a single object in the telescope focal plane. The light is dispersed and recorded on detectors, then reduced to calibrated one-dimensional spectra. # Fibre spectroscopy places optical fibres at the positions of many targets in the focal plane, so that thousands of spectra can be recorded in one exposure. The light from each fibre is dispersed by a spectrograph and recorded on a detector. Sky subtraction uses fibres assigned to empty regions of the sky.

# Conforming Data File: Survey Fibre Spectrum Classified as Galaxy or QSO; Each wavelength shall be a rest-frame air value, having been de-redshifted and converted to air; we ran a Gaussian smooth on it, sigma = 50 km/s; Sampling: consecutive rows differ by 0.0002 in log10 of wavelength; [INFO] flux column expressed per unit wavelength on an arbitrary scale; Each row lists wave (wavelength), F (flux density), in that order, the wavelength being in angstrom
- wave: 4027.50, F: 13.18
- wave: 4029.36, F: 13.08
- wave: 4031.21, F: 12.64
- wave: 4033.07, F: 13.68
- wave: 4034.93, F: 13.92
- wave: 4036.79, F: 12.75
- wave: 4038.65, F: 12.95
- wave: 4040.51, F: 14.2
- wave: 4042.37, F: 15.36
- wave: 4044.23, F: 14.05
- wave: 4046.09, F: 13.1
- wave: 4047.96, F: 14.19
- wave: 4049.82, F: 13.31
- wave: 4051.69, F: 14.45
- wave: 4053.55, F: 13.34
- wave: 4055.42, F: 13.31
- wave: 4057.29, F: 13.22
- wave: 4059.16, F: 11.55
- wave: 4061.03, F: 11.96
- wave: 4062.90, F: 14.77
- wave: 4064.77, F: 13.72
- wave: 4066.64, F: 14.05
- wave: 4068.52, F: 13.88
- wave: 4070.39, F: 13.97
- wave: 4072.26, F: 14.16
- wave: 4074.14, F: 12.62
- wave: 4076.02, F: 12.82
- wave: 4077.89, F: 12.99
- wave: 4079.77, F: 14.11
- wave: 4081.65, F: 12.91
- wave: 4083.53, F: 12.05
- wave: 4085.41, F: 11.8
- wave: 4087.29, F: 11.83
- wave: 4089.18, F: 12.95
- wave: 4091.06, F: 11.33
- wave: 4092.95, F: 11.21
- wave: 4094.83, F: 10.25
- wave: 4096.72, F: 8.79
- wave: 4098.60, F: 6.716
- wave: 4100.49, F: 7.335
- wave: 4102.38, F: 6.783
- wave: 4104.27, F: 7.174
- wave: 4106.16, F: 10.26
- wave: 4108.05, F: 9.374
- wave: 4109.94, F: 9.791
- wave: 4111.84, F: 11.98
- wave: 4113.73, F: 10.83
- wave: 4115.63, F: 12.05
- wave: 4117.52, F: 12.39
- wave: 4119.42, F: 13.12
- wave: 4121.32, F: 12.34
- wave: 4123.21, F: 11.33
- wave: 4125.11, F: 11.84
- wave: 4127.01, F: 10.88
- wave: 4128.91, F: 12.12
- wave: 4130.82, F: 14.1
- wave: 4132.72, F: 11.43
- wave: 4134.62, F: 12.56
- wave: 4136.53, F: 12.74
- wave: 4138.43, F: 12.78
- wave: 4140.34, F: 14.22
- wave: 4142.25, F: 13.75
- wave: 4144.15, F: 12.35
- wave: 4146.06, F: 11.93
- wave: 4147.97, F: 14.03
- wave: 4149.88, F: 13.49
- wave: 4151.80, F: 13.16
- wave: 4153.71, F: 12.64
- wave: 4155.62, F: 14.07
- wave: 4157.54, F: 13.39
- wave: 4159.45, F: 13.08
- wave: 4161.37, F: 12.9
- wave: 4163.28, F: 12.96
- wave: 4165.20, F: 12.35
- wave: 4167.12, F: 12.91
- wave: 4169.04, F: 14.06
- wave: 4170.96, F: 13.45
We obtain 8.3 angstrom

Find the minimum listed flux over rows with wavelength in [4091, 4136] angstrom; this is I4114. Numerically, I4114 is 6.716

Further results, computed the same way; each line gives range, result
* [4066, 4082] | 12.62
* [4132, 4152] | 11.43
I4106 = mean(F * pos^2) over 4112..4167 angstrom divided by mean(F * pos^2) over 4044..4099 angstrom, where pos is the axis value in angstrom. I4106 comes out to 1.03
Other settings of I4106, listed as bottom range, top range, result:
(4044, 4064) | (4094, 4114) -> 0.69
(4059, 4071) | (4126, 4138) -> 0.94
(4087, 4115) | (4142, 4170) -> 1.38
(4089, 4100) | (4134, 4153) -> 1.36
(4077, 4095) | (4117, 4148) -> 1.05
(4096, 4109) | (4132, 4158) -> 1.65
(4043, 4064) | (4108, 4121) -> 0.89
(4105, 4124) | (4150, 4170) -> 1.19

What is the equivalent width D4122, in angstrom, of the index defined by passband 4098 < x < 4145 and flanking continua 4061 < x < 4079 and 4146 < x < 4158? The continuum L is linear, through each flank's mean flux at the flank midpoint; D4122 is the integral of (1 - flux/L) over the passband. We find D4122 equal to 7.6 angstrom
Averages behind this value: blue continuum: 13.6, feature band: 11.2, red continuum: 13.3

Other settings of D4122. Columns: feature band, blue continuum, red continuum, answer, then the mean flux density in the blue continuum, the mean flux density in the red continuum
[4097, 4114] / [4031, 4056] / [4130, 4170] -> 5.7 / 13.7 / 13.1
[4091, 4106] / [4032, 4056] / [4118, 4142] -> 5.0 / 13.7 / 12.5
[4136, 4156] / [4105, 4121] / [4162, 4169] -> -1.5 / 11.2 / 12.9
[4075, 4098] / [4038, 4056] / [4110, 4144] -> 2.2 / 13.9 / 12.3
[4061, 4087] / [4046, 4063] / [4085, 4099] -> -2.9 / 13.3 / 10.7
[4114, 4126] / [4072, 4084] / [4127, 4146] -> 0.7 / 13.1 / 12.7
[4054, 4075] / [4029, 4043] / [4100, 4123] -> -1.8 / 13.6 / 10.4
